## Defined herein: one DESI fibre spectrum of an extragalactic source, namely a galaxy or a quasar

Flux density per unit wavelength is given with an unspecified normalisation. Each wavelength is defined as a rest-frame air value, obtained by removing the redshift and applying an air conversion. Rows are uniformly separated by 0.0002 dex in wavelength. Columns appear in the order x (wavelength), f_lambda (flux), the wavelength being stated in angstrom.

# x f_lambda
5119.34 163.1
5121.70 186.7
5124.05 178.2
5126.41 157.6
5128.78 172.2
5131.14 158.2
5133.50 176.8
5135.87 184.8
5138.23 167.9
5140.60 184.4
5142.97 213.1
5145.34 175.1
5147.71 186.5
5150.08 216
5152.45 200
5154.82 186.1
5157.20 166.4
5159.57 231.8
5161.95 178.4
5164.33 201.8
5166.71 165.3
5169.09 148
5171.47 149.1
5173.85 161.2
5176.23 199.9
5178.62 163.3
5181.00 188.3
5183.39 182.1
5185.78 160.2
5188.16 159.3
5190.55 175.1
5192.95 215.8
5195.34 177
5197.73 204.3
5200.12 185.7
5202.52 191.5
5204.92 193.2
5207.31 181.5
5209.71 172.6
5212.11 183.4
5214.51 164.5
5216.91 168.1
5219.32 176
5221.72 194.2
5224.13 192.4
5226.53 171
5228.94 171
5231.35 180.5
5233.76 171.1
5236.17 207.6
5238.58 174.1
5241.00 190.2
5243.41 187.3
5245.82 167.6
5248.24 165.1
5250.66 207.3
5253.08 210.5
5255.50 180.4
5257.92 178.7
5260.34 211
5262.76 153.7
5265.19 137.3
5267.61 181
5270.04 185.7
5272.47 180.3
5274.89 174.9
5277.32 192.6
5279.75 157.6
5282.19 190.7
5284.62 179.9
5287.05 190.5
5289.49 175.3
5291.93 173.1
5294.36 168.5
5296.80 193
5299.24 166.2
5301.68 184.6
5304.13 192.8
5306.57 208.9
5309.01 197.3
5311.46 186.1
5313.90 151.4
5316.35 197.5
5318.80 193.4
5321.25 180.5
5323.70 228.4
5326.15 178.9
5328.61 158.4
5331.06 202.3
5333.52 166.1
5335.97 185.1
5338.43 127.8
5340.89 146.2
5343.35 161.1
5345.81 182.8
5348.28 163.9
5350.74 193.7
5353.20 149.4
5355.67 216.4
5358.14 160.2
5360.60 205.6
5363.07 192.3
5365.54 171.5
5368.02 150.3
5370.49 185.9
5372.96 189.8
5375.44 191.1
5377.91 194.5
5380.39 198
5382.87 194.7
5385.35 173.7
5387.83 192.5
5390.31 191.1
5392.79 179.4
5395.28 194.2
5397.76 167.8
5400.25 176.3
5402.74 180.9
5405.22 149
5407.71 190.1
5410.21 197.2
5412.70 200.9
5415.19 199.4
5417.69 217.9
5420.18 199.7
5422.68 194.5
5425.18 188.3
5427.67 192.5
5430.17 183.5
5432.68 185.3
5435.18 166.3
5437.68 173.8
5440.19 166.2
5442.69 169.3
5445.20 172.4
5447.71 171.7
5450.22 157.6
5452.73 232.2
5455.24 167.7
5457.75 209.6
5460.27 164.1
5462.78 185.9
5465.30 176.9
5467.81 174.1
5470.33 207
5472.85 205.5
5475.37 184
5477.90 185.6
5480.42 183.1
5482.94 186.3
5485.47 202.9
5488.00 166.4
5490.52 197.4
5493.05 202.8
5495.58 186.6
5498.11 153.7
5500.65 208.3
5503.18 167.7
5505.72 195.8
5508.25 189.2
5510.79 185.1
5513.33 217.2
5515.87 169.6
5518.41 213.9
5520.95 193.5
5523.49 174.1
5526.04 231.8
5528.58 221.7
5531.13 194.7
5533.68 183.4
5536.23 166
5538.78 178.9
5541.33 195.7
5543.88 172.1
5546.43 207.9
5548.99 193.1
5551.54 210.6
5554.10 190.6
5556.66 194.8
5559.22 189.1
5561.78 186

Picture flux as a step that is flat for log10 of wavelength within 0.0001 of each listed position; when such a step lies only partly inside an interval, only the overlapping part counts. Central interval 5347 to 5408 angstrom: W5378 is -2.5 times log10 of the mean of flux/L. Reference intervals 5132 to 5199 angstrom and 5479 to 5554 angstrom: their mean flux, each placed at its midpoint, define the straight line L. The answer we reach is 0.03 mag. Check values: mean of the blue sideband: 183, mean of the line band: 182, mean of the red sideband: 191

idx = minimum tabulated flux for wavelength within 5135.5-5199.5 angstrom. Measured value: 148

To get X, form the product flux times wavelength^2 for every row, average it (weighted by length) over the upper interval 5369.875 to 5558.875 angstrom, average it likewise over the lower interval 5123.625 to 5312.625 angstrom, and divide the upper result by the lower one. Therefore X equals 1.14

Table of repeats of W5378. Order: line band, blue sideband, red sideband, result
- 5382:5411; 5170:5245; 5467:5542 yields 0.03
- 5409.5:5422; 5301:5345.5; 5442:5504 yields -0.11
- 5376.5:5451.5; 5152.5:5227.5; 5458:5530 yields 0.02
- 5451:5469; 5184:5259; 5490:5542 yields 0.02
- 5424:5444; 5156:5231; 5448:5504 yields 0.04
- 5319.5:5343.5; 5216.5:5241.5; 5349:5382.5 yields 0.06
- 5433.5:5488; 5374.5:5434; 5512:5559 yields 0.05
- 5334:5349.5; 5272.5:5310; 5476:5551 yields 0.15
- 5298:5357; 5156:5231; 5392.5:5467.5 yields 0.01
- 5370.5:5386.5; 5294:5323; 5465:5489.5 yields -0.02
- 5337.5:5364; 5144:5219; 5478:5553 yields 0.08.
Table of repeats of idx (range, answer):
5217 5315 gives 137.3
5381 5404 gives 167.8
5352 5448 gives 149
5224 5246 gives 167.6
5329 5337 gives 166.1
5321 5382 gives 127.8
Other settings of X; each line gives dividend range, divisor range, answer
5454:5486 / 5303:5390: 1.07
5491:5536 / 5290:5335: 1.12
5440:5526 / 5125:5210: 1.16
